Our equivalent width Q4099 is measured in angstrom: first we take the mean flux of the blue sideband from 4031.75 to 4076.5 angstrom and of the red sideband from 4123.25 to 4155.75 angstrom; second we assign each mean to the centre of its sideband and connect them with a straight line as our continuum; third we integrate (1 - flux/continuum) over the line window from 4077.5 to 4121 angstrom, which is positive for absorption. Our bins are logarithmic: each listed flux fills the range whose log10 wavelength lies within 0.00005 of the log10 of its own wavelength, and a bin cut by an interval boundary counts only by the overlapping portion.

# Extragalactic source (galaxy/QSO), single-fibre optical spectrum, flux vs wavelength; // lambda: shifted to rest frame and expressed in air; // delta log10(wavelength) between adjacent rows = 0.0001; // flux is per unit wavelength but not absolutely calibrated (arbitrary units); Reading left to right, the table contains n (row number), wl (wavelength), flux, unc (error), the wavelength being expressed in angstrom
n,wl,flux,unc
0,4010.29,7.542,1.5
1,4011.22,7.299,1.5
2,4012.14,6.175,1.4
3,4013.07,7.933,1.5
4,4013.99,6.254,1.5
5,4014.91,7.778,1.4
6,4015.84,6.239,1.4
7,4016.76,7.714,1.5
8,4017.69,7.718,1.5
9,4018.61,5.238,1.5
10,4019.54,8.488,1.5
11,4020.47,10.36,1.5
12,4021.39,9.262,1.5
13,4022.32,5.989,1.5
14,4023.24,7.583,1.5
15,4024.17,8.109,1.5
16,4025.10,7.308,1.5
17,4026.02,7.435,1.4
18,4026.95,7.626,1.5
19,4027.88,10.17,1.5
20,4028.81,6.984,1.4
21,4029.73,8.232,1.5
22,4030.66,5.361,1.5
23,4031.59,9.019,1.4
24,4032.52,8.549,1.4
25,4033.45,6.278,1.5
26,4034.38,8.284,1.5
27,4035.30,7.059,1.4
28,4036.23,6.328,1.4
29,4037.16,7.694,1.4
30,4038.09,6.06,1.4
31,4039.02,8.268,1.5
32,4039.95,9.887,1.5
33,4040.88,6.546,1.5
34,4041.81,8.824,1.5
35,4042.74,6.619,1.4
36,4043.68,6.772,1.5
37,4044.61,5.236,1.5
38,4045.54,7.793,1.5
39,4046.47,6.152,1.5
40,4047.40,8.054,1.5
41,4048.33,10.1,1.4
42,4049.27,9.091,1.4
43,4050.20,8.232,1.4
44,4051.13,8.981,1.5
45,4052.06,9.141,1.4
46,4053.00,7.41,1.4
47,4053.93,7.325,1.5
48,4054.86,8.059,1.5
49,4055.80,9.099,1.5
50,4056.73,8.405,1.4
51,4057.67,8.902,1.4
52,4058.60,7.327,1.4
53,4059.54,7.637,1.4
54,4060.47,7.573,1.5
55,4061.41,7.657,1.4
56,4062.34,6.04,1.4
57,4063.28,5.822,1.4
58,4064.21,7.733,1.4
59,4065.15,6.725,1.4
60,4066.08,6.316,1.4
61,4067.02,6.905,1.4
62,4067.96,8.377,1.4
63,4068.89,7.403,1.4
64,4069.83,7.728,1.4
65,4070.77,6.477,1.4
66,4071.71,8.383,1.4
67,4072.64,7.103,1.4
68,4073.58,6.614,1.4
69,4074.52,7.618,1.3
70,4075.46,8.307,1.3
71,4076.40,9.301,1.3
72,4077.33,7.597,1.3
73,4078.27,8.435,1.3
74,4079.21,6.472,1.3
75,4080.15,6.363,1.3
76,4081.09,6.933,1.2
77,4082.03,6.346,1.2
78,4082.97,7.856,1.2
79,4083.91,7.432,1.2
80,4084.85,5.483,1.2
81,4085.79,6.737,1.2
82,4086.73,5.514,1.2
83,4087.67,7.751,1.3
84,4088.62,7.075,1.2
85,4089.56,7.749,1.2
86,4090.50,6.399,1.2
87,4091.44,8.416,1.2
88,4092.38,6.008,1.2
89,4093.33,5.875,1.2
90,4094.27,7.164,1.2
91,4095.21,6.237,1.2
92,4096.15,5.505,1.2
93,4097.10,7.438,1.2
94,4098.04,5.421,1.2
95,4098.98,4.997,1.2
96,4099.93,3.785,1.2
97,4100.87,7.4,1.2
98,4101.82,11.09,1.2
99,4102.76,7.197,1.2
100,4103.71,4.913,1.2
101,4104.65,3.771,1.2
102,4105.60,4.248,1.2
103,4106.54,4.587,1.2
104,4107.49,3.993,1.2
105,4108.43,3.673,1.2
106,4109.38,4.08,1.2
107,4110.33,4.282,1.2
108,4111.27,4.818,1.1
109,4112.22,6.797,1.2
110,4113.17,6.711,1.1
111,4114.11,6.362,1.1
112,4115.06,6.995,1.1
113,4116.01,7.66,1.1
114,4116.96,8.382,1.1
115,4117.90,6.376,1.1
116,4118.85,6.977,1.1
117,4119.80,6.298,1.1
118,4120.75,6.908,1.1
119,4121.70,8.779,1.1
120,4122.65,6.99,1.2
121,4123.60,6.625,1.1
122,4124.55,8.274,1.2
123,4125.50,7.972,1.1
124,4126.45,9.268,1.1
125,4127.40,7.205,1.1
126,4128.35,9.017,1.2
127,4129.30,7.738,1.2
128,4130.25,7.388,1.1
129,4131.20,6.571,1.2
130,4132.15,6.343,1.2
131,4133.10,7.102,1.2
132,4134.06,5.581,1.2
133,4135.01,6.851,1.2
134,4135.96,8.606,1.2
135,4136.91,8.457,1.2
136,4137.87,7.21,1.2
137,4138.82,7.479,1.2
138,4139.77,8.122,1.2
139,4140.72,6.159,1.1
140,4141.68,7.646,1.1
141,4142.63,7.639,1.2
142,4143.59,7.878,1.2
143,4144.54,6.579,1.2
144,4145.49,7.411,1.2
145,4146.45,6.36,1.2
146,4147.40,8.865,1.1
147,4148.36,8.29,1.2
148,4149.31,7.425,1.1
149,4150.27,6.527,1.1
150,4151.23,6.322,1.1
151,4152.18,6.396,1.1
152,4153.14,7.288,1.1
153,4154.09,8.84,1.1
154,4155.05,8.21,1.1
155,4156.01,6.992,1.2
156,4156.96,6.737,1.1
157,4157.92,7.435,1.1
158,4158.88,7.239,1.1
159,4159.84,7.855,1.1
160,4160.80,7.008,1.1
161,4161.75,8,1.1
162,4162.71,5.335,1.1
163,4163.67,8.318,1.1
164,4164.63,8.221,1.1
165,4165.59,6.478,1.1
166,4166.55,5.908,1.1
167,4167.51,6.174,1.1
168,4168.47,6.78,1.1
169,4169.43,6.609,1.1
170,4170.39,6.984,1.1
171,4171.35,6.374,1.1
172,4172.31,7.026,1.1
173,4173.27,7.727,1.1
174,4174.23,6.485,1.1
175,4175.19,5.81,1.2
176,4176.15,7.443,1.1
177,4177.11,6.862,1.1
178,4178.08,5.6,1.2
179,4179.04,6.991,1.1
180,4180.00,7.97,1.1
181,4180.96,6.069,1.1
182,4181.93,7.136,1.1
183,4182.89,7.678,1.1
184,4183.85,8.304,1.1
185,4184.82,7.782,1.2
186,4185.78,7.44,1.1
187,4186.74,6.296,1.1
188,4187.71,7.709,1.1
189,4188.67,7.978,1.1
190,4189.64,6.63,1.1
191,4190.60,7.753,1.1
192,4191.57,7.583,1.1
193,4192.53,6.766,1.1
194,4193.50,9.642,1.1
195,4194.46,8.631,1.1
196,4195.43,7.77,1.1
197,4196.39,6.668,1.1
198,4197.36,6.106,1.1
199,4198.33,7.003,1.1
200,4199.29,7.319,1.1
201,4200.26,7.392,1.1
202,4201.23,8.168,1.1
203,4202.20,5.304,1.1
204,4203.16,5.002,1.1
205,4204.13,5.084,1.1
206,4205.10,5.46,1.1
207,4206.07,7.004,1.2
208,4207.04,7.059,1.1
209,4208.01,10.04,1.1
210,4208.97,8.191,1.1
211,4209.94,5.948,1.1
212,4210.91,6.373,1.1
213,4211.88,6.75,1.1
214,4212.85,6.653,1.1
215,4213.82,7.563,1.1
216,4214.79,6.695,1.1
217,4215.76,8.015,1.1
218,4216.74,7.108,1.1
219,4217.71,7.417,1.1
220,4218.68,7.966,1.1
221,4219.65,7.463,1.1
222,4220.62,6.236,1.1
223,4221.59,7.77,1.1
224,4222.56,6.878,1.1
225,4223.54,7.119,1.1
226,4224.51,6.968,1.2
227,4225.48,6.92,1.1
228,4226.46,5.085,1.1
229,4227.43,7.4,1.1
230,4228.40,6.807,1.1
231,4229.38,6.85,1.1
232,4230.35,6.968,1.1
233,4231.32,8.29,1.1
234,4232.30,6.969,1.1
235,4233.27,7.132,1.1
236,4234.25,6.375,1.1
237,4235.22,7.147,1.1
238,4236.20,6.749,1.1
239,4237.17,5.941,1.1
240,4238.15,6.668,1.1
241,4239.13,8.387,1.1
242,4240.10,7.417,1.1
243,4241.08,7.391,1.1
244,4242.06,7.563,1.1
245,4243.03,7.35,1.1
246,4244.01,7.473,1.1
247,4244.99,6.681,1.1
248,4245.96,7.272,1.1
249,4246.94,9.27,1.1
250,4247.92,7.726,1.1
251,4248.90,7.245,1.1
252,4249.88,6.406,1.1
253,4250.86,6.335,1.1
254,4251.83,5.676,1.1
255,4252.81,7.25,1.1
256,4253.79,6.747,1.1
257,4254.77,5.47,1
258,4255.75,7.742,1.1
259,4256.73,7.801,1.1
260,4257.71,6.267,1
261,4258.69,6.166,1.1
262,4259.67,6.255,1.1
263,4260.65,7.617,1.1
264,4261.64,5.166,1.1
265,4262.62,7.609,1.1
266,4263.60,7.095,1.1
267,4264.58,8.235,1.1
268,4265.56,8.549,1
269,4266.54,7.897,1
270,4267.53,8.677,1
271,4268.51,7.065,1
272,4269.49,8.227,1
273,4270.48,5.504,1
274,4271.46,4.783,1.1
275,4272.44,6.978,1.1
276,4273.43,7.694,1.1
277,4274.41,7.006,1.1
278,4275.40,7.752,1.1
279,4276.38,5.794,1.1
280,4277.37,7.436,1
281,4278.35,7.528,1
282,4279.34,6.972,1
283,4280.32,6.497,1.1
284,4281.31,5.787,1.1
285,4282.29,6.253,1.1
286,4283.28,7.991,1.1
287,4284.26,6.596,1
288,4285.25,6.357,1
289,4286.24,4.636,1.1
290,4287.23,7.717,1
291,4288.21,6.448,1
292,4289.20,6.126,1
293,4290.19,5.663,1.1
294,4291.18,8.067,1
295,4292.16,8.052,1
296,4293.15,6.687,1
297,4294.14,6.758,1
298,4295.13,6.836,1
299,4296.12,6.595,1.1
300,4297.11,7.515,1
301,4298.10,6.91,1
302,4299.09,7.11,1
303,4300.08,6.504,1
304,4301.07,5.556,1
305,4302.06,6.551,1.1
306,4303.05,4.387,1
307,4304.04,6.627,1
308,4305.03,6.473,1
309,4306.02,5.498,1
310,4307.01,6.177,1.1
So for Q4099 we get 7.0 angstrom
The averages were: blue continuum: 7.62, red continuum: 7.46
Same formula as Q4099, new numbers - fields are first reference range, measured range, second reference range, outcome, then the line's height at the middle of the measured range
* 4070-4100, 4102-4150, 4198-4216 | 0.3 angstrom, 6.88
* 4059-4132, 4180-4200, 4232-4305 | -1.7 angstrom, 6.85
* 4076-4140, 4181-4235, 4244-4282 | -1.7 angstrom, 6.92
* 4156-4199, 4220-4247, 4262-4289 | -0.1 angstrom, 7.05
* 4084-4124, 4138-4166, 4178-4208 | -2.5 angstrom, 6.75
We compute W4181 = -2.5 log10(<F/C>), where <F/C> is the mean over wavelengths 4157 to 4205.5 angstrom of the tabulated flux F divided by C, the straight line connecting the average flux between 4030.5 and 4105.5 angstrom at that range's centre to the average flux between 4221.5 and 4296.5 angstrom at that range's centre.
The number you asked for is 0.01 mag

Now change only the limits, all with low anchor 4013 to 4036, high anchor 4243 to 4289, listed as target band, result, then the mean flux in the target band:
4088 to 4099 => 0.13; 6.6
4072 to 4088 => 0.04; 7.18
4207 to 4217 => -0.03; 7.32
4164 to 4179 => 0.08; 6.72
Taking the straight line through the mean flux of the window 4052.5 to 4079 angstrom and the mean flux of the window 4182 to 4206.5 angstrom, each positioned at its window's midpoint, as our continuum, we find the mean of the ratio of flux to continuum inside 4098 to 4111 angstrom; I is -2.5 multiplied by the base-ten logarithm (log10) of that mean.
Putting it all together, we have 0.383 mag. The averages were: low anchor 7.57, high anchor 7.14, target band 5.23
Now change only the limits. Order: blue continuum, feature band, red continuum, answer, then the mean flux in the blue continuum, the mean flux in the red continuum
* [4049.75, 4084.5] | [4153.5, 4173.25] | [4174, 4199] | 0.02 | 7.56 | 7.24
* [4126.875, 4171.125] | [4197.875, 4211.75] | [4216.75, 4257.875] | 0.05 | 7.25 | 7.07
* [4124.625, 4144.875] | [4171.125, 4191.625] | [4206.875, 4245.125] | 0.03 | 7.49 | 7.15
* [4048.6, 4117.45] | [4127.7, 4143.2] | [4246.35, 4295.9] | -0.07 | 6.9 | 6.93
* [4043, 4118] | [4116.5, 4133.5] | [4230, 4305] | -0.08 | 6.92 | 6.92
